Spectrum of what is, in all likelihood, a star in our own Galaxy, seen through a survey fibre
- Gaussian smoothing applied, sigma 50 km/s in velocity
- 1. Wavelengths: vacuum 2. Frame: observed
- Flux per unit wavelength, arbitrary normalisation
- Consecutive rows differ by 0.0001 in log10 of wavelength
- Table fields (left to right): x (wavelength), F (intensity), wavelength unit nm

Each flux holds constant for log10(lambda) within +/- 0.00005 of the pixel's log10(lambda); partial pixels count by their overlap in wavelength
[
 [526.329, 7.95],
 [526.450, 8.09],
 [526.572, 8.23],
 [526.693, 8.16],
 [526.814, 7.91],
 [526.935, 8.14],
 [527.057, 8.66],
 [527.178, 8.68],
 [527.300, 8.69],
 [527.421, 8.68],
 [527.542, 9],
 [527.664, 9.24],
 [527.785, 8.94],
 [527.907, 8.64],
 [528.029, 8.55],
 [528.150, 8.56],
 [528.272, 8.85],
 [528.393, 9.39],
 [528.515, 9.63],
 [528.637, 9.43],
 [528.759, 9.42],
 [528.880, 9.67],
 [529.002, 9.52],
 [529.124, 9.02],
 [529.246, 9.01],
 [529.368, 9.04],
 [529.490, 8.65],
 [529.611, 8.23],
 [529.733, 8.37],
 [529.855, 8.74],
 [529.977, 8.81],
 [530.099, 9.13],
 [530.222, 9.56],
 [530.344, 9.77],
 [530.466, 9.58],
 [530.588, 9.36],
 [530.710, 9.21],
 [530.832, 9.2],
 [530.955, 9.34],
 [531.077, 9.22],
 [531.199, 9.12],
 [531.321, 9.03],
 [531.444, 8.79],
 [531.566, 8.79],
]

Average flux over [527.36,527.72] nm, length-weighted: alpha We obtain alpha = 8.98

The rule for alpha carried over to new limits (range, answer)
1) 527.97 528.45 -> 8.85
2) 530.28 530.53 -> 9.68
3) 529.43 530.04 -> 8.58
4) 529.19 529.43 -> 9.02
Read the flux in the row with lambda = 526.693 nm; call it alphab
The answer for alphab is 8.16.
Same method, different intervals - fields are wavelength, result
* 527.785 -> 8.94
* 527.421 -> 8.68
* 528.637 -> 9.43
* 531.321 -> 9.03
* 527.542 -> 9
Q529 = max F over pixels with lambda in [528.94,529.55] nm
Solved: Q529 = 9.52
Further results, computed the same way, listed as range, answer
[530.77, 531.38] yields 9.34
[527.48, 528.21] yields 9.24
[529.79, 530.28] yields 9.56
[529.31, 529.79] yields 9.04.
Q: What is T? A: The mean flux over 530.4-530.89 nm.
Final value 9.36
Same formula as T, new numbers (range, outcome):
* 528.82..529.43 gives 9.24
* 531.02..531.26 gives 9.19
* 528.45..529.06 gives 9.53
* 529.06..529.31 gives 9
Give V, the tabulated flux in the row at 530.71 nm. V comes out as 9.21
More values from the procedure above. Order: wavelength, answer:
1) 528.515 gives 9.63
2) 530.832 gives 9.2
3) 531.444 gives 8.79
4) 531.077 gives 9.22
